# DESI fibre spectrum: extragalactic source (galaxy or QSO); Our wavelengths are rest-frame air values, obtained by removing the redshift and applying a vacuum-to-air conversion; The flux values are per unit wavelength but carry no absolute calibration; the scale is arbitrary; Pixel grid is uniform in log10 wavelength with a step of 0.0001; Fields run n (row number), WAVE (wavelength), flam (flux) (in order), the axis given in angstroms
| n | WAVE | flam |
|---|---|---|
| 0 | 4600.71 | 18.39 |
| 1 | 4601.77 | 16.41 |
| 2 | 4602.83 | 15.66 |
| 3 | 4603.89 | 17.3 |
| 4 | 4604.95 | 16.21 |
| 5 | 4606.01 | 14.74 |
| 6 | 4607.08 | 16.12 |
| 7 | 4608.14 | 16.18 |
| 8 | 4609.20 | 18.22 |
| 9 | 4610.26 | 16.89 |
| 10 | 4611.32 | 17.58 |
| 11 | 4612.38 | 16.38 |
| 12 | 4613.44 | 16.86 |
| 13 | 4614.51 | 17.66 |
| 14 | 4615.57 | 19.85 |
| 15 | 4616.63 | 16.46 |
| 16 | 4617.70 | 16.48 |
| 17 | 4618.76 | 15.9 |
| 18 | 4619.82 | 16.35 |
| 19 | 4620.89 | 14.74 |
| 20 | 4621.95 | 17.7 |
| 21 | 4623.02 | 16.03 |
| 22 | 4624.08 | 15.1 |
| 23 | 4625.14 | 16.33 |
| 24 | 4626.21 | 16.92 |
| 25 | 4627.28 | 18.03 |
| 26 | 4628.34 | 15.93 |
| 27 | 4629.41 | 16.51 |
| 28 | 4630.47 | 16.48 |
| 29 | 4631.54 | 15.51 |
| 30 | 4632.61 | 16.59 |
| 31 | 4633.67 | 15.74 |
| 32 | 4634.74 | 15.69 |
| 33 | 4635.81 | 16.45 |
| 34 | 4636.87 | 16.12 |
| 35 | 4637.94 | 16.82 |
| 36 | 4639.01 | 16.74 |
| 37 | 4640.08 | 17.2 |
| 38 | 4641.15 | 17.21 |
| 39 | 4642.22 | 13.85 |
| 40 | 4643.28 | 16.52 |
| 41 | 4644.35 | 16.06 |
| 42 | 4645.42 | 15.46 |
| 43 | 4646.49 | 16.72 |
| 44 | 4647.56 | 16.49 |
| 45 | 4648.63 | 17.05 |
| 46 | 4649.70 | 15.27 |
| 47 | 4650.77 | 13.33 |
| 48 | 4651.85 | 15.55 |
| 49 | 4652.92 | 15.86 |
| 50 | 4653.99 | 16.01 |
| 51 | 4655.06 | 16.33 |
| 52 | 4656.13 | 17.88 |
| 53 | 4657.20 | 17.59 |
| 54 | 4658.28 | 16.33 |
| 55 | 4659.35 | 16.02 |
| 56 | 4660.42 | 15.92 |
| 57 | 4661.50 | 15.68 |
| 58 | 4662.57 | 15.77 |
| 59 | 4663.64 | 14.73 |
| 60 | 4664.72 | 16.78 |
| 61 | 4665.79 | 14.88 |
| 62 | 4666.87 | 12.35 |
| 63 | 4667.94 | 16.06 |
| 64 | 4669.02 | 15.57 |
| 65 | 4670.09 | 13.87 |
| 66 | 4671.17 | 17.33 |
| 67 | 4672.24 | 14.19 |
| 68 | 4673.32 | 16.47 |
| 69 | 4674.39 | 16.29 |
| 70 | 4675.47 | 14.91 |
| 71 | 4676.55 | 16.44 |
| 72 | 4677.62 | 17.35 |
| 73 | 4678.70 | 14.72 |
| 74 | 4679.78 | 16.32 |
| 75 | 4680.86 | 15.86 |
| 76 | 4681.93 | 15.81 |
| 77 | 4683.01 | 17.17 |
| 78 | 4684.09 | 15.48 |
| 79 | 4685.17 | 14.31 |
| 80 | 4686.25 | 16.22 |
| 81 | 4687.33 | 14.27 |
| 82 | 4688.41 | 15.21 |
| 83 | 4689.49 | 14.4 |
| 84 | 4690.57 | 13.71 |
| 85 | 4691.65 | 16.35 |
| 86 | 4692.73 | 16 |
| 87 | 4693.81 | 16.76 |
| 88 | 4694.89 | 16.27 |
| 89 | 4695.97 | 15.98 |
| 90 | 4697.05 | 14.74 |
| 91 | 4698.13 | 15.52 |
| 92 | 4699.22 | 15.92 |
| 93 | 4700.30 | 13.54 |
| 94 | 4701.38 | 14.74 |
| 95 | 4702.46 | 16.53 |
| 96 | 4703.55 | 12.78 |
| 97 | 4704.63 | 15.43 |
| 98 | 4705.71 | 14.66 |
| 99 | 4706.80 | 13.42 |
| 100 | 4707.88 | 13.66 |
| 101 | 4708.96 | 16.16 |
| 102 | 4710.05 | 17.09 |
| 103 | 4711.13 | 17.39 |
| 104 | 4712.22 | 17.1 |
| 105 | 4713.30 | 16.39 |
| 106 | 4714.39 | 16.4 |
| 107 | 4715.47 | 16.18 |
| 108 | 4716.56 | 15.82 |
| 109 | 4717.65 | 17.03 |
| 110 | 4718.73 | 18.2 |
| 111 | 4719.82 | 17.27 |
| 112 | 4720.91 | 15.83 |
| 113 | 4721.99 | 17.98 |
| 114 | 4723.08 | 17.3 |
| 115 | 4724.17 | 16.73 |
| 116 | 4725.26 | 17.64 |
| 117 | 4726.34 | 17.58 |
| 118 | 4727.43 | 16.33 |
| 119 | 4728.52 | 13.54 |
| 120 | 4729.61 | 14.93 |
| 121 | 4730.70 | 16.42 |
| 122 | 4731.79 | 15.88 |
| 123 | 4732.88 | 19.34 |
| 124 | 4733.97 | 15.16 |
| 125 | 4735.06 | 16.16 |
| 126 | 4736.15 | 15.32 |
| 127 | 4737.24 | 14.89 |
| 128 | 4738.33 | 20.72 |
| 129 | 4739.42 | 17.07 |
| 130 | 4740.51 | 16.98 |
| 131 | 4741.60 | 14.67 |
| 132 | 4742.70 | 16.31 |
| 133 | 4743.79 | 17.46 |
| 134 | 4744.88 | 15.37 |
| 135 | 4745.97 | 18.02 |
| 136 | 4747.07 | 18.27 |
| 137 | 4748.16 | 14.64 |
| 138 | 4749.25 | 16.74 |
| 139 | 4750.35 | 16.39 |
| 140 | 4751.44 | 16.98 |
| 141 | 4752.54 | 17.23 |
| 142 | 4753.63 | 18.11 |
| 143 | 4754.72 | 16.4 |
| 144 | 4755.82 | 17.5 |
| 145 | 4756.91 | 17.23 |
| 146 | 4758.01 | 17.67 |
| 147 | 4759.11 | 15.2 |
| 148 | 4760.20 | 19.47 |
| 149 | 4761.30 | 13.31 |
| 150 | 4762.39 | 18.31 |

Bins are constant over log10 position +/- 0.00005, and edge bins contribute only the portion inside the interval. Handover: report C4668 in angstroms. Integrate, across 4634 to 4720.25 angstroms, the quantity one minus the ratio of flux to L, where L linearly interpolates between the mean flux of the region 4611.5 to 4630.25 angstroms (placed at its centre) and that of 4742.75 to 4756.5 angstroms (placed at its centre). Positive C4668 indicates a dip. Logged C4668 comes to 5.06 angstroms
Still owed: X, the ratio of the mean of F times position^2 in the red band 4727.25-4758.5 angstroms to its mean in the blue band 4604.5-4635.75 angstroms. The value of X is 1.06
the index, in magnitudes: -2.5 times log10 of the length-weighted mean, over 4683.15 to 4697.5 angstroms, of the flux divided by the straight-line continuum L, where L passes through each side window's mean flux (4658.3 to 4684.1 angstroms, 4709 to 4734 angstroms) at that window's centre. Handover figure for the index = 0.05 mag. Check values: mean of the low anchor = 15.7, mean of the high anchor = 16.7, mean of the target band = 15.4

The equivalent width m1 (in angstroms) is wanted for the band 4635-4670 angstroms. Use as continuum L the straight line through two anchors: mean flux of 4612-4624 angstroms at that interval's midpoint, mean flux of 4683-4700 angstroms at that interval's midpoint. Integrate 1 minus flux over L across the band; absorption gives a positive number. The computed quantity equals 0.4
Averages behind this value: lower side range 16.7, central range 15.9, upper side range 15.4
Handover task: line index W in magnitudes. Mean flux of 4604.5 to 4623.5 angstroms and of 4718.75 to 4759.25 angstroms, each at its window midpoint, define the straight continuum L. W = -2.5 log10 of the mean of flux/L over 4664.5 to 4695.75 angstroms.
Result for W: 0.08 mag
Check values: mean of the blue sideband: 16.7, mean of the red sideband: 16.7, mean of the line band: 15.6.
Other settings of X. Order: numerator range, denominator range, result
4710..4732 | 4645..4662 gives 1.06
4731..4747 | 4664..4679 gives 1.11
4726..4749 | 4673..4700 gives 1.07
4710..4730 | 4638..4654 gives 1.08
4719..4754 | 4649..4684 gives 1.09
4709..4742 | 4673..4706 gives 1.09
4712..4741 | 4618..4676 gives 1.08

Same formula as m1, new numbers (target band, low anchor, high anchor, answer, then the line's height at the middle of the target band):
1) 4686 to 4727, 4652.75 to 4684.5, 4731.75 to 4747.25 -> 1.1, 16.3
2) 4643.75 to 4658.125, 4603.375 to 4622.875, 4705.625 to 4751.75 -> 0.4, 16.6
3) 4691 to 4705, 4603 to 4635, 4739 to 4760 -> 1.1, 16.7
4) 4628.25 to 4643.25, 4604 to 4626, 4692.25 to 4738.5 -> 0.2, 16.5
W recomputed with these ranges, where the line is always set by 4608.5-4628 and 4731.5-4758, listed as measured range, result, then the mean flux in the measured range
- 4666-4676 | 0.11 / 15.2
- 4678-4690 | 0.09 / 15.5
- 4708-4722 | 0.01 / 16.7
